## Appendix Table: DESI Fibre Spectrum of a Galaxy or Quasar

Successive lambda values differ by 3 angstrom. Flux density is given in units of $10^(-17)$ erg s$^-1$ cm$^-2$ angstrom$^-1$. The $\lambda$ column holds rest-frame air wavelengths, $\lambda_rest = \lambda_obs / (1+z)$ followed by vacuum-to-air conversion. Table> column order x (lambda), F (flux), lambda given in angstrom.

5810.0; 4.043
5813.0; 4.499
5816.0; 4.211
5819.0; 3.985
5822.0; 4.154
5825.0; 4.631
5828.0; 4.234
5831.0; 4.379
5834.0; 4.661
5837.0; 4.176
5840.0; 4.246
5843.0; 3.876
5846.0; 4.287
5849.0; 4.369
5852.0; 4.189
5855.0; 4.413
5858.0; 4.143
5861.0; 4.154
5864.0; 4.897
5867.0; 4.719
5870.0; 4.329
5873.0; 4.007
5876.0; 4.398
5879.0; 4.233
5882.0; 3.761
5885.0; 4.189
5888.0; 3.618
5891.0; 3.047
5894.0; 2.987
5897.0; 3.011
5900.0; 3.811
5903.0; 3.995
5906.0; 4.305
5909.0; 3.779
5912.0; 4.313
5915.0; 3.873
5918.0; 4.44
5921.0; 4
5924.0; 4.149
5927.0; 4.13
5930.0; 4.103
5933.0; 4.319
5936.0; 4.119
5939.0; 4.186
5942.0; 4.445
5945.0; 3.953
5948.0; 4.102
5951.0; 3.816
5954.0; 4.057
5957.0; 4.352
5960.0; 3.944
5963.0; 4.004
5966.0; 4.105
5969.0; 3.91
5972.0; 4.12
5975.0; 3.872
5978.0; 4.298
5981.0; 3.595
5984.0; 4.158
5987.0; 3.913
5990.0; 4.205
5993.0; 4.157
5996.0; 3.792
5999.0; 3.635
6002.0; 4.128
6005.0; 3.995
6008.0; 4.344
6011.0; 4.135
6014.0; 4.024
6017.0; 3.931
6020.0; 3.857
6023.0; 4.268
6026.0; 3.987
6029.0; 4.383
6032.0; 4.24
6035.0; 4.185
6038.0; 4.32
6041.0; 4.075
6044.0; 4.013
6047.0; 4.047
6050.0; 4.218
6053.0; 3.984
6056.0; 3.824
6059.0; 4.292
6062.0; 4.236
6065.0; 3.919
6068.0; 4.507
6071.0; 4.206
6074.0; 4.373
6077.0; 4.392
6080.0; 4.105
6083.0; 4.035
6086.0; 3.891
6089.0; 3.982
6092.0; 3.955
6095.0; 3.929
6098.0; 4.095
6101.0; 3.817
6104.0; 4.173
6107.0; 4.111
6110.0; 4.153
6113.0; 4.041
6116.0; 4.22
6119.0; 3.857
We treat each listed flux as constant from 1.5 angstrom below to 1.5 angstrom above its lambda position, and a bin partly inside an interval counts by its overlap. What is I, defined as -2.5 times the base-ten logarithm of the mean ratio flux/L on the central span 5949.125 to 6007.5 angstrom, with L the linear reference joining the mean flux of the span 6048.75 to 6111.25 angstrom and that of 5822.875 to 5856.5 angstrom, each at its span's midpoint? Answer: 0.05 mag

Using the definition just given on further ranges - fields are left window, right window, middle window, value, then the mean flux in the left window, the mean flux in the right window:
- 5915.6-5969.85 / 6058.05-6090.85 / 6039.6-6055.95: 0.03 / 4.12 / 4.17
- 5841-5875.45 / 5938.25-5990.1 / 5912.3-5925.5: 0.01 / 4.31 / 4.05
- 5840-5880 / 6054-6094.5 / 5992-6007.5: 0.06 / 4.31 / 4.13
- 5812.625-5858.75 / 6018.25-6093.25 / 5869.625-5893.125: 0.09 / 4.28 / 4.13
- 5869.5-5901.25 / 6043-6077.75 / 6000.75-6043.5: -0.02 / 3.74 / 4.16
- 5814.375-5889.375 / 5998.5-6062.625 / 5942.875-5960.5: 0.03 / 4.25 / 4.1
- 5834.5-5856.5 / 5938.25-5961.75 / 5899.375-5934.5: 0.01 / 4.24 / 4.1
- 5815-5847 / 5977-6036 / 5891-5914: 0.13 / 4.26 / 4.06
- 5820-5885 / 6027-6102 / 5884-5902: 0.23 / 4.29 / 4.12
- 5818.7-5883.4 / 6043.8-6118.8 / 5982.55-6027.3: 0.03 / 4.29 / 4.1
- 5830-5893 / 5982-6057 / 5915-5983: 0.01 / 4.18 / 4.07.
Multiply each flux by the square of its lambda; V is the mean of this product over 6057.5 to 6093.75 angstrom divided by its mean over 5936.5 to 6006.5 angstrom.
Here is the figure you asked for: 1.07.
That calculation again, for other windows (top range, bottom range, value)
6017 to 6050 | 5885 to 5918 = 1.16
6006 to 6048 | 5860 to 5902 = 1.10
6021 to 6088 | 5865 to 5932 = 1.10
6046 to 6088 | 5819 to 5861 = 1.05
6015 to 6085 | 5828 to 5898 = 1.08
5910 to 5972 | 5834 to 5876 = 0.98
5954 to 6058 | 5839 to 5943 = 1.03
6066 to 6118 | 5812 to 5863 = 1.05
